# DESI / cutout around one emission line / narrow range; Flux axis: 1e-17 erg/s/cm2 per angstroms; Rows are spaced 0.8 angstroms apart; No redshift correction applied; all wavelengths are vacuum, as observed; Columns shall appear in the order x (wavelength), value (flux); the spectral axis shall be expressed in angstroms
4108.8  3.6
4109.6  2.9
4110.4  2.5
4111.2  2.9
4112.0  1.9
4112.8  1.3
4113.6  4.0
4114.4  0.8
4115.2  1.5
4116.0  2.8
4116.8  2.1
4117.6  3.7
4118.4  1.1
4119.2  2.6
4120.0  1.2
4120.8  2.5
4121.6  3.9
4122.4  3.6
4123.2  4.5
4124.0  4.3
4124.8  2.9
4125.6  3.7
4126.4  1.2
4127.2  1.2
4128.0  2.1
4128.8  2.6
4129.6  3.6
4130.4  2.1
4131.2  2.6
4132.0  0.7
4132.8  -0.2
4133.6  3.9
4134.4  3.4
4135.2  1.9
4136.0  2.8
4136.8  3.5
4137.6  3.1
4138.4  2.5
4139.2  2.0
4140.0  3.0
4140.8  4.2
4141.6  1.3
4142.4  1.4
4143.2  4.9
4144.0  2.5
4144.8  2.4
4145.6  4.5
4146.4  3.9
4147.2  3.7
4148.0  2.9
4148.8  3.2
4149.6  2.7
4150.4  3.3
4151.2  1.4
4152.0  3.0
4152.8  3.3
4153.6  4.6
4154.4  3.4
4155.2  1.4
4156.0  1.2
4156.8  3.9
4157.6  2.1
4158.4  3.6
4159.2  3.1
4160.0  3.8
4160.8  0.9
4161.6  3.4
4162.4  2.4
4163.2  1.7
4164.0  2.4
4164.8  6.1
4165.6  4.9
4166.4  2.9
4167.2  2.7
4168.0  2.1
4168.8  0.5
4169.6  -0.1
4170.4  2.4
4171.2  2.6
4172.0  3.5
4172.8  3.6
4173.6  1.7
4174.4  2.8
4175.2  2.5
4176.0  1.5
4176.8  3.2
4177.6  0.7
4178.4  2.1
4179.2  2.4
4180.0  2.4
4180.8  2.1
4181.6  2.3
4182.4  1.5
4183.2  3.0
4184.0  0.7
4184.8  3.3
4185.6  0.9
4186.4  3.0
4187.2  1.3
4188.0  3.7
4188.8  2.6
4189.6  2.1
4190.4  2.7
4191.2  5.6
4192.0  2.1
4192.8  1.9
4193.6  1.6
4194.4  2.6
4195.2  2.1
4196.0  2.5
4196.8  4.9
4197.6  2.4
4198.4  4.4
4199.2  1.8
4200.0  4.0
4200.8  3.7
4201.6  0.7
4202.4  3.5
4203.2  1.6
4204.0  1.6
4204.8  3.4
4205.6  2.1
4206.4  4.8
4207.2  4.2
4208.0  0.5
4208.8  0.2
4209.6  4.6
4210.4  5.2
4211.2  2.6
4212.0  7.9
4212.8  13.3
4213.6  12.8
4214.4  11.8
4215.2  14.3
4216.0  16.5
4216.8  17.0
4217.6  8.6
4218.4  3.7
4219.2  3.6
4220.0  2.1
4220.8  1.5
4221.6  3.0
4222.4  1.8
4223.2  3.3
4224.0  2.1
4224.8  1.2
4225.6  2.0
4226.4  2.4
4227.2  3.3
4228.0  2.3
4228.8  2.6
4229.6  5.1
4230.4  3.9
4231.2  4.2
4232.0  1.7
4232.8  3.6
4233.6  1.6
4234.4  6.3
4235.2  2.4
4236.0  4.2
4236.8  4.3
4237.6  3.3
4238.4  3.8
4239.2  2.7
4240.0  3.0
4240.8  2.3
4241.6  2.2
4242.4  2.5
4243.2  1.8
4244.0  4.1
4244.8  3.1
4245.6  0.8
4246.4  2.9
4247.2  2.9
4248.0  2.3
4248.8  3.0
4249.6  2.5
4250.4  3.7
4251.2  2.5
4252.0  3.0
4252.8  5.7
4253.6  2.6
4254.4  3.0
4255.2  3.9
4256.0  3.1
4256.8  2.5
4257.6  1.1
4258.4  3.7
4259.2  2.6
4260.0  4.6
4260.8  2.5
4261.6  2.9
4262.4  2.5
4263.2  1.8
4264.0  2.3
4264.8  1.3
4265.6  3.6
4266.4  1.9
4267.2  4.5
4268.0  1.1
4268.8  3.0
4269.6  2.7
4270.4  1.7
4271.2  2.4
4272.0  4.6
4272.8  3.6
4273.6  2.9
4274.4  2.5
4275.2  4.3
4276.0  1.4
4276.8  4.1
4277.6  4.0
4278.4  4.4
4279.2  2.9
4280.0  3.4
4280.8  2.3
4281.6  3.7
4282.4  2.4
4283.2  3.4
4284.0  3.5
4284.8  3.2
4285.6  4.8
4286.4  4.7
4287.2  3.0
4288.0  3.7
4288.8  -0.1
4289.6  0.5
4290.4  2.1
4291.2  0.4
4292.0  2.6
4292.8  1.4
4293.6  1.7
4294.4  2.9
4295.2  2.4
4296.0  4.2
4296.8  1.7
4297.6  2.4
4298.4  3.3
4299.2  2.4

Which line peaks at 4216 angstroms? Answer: [O II] 3727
